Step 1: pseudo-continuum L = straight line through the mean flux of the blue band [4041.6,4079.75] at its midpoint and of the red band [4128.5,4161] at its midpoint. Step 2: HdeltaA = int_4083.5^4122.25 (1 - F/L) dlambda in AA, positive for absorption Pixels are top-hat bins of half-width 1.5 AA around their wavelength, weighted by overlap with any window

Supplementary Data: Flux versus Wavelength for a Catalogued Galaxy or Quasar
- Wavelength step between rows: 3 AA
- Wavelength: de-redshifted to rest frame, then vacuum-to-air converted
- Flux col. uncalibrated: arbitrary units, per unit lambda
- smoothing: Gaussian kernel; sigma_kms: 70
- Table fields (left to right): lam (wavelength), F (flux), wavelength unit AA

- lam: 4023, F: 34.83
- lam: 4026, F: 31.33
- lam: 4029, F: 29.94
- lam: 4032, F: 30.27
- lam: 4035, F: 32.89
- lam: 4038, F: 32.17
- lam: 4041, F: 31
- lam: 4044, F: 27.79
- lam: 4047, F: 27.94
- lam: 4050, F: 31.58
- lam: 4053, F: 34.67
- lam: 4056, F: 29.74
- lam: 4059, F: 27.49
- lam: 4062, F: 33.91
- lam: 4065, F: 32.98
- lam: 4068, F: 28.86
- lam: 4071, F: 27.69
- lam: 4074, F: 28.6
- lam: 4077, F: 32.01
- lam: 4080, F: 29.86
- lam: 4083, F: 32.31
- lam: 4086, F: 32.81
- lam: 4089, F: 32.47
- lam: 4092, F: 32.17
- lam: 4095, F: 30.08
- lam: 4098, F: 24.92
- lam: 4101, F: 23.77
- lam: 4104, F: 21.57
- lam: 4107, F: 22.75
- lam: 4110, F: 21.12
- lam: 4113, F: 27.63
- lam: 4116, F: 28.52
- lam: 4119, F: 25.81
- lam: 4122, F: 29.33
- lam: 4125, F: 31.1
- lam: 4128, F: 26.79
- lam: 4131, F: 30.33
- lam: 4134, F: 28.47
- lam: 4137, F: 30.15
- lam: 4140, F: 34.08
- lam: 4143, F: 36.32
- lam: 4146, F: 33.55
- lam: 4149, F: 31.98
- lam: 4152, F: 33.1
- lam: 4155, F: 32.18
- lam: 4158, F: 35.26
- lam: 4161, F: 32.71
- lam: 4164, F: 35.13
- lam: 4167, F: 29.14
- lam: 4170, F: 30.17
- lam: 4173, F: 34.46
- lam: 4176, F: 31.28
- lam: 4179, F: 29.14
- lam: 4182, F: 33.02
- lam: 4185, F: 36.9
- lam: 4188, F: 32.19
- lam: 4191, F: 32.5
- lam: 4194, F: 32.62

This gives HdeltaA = 5.1 AA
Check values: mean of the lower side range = 30.3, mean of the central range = 27.2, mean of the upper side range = 32.4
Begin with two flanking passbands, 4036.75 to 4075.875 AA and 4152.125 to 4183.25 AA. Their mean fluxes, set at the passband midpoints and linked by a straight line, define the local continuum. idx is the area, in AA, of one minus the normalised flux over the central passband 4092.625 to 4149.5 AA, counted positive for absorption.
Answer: 5.7 AA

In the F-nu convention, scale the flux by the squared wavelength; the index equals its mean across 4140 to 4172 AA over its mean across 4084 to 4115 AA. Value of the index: 1.26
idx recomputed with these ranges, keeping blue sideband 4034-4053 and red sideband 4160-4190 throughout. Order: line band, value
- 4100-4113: 3.6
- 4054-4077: 0.7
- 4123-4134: 0.9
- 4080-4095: -0.3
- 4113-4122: 1.2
